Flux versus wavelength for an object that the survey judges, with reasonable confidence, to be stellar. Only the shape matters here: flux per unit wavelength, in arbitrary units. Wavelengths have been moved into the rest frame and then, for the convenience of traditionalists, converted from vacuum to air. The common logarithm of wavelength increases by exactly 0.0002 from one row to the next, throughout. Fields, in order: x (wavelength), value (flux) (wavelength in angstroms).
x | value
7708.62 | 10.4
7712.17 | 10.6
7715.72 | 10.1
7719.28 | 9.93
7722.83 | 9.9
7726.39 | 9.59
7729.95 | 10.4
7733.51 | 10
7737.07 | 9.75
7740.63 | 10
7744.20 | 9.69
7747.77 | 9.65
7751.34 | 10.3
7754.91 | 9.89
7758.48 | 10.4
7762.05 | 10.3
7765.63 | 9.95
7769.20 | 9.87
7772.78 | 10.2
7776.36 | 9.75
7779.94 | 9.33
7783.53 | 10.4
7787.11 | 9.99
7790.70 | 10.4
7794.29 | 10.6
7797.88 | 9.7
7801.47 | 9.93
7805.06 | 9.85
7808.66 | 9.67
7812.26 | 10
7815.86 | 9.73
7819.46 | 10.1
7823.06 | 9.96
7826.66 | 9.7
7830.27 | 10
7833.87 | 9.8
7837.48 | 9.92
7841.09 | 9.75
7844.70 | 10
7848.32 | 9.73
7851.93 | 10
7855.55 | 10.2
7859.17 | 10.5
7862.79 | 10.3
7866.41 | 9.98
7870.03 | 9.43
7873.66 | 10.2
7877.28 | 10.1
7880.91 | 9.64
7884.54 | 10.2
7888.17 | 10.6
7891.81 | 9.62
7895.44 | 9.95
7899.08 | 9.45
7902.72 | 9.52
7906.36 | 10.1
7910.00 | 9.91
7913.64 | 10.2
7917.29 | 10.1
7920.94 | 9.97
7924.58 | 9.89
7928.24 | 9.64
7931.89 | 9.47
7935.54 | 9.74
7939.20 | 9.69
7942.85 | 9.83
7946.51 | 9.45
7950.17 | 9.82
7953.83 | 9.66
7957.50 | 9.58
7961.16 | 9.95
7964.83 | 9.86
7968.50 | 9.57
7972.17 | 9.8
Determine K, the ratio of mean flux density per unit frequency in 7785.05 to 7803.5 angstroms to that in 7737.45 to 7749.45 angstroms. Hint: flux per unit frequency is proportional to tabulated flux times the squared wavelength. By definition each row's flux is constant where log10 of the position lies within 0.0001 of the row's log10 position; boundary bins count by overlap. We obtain 1.05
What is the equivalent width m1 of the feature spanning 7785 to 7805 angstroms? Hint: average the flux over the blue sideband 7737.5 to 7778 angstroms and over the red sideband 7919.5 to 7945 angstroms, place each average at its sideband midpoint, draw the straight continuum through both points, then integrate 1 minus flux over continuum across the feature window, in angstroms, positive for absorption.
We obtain -0.3 angstroms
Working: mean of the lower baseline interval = 9.99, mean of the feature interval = 10.1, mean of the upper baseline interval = 9.74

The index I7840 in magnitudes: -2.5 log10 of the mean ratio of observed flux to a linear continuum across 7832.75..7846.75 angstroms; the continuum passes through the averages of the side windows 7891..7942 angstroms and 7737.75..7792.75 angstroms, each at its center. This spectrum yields 0.00 mag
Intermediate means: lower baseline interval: 10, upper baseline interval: 9.81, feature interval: 9.86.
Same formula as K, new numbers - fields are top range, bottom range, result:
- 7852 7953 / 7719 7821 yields 1.03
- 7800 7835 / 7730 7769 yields 1.00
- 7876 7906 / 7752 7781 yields 1.02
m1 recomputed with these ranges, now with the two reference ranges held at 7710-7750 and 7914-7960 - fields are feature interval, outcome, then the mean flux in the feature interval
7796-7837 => 0.08 angstroms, 9.86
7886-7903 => -0.11 angstroms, 9.86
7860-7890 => -0.77 angstroms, 10.1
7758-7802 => -0.61 angstroms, 10.1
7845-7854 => -0.05 angstroms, 9.89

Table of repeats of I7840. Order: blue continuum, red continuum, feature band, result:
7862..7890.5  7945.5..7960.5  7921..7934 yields 0.009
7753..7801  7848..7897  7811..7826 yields 0.013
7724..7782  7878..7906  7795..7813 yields 0.006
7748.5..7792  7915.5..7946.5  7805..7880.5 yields -0.002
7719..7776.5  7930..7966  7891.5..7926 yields -0.014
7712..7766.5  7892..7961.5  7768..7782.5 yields 0.017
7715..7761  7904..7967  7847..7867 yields -0.028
